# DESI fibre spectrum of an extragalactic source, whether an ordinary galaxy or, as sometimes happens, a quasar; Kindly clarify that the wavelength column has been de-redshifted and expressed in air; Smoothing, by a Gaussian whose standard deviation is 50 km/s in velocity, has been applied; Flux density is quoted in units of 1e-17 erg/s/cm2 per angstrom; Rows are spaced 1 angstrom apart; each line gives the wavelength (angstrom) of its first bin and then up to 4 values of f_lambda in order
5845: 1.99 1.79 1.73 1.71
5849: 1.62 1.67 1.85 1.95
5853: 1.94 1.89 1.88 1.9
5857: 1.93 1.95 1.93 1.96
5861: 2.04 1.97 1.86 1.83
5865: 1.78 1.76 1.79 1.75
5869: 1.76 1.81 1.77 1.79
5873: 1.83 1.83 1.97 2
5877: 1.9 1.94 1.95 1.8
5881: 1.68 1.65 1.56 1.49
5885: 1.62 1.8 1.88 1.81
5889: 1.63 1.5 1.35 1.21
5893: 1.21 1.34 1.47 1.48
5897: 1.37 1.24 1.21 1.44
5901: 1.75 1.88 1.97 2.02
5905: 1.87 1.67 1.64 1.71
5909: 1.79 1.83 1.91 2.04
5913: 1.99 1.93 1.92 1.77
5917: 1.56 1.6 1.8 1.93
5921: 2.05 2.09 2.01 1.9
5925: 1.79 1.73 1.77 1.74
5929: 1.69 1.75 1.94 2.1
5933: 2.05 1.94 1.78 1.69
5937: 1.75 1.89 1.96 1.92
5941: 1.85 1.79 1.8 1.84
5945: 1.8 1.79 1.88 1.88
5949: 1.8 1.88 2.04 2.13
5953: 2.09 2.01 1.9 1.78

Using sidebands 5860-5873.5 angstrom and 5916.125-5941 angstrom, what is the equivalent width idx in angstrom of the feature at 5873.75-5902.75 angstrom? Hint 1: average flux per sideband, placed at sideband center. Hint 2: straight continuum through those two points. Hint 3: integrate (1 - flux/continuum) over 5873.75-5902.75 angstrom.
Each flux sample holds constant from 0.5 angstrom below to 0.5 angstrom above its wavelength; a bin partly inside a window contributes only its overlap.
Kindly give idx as 3.42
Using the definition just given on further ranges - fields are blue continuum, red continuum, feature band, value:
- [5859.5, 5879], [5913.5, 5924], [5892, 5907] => 2.49 angstrom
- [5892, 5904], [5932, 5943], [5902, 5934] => -3.35 angstrom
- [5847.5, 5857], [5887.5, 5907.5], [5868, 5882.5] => -1.23 angstrom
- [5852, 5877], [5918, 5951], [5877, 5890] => 0.96 angstrom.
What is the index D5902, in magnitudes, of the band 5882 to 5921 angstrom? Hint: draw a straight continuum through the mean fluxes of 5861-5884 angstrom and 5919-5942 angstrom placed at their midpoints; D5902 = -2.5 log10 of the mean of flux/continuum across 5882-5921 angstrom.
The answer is 0.11 mag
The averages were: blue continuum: 1.82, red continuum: 1.87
